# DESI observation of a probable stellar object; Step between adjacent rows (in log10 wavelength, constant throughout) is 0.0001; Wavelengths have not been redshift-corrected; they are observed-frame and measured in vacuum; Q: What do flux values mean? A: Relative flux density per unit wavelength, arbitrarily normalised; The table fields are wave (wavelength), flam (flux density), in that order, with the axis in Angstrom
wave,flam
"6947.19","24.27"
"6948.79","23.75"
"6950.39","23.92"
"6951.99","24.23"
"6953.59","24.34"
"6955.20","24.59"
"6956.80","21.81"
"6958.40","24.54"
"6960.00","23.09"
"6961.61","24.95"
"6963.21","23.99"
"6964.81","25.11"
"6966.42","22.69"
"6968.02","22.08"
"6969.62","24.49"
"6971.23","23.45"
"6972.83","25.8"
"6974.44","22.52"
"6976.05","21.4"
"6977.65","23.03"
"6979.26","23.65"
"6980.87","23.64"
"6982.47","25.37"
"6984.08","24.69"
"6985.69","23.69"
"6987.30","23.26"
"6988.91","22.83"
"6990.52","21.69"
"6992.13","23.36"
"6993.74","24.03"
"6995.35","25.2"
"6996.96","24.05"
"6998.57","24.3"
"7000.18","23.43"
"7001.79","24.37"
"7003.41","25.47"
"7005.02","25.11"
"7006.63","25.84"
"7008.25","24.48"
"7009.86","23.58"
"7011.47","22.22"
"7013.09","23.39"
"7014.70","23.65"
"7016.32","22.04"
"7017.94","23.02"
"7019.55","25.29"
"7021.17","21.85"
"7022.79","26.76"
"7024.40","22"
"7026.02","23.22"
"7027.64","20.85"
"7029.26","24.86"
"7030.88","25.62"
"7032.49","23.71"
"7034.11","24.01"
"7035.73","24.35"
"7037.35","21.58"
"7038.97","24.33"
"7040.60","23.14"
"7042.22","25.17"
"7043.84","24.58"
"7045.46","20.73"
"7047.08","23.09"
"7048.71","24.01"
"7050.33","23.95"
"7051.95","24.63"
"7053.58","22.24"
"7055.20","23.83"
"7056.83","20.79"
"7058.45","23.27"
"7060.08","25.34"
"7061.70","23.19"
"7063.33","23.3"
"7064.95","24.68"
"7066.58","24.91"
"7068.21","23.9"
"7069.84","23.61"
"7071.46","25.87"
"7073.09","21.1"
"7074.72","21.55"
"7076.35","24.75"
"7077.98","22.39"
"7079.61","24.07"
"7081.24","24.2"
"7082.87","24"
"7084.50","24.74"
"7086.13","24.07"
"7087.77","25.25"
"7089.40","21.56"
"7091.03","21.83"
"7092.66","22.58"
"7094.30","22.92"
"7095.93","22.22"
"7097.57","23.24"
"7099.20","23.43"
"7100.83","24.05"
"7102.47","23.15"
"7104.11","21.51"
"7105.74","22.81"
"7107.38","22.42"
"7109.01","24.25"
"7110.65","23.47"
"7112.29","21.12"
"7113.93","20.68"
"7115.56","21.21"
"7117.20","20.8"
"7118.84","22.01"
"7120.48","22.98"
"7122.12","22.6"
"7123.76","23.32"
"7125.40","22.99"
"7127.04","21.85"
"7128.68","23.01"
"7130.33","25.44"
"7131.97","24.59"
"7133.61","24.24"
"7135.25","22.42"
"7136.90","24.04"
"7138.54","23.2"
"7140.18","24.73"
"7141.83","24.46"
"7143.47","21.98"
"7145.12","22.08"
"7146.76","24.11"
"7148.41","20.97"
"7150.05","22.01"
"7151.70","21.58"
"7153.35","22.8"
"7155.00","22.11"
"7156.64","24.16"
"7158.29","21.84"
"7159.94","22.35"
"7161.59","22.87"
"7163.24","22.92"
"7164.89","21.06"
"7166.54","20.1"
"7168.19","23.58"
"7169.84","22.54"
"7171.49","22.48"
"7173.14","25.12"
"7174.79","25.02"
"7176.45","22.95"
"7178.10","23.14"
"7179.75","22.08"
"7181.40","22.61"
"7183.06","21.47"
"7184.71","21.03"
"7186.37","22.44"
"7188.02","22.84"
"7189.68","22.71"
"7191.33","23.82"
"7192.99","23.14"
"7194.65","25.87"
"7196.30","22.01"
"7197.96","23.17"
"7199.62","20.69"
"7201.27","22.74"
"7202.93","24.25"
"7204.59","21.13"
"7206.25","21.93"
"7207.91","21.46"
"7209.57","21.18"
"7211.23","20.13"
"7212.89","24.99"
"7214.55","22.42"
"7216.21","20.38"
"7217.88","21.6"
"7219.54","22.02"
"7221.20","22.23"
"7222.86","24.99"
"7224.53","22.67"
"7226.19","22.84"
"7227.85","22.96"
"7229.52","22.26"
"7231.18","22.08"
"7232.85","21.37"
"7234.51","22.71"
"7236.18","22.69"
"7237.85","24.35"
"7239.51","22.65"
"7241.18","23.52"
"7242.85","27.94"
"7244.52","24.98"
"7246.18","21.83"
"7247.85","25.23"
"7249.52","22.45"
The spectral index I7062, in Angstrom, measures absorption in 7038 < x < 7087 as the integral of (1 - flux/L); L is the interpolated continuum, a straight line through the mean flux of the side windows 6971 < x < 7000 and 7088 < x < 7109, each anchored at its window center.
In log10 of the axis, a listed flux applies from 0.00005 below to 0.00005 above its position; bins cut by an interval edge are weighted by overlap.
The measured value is -1.22 Angstrom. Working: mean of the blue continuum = 23.7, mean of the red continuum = 22.8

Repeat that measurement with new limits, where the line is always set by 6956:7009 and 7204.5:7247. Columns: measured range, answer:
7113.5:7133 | 0.4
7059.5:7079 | -0.2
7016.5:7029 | 0.2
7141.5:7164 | 0.5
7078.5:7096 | -0.1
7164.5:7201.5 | 0.3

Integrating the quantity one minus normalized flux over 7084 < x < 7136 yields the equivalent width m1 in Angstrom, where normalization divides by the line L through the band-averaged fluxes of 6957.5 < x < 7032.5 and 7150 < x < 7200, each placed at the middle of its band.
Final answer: 0.4 Angstrom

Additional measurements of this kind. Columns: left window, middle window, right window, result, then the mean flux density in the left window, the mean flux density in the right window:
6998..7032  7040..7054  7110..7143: 0.0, 23.9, 22.9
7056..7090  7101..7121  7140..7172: 0.8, 23.7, 22.5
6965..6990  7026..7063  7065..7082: 0.2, 23.5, 23.7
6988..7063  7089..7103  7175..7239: 0.3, 23.7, 22.5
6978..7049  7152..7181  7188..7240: 0.1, 23.8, 22.6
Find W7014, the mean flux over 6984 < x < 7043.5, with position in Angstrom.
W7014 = 23.8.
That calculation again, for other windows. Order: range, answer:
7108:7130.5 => 22.5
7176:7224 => 22.5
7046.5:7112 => 23.4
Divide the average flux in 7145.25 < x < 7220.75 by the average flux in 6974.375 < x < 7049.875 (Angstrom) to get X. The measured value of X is 0.9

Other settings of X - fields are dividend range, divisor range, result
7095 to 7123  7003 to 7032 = 0.94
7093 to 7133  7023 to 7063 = 0.97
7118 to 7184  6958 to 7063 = 0.97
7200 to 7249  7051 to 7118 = 0.98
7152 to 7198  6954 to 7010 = 0.95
